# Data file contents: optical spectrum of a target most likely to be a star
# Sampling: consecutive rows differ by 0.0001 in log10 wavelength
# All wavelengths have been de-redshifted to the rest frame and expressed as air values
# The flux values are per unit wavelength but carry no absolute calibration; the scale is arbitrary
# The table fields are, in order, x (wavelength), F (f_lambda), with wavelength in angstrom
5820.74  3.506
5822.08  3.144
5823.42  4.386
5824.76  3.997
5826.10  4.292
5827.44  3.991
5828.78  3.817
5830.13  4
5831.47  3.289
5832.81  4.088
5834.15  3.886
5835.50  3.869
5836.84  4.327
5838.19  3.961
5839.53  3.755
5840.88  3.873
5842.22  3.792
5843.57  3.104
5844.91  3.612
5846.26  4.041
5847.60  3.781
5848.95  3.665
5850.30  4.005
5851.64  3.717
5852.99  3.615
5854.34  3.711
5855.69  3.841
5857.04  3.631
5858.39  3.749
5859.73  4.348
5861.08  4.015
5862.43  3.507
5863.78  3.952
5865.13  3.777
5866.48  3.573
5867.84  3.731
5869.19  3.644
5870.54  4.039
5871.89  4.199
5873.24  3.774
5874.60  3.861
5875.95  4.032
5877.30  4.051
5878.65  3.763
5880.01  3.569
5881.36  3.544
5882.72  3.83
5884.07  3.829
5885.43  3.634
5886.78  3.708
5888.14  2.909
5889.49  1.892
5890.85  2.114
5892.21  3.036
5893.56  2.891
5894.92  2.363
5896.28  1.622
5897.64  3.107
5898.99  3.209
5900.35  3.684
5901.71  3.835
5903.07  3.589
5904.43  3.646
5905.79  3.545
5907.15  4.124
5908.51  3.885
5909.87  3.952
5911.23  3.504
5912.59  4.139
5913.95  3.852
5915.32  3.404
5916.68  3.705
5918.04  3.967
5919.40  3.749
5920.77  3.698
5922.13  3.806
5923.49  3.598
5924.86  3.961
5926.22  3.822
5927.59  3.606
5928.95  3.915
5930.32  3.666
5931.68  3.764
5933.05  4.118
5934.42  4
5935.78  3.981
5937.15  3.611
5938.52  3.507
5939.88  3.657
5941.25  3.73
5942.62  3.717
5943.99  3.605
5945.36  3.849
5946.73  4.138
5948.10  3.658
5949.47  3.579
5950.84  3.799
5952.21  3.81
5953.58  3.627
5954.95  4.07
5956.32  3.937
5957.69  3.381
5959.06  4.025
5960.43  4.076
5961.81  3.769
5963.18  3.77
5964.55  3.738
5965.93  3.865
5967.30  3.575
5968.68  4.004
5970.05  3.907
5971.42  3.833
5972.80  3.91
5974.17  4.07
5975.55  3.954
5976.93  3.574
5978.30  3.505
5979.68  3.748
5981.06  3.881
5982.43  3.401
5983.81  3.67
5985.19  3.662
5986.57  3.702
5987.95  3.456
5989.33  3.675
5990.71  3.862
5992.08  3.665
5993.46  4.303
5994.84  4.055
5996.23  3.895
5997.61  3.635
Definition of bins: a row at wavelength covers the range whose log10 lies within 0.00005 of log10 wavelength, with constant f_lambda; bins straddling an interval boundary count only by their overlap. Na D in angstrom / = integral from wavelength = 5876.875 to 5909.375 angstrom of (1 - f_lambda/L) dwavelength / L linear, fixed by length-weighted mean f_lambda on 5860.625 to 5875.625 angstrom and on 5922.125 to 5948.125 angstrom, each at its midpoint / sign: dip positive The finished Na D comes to 4.3 angstrom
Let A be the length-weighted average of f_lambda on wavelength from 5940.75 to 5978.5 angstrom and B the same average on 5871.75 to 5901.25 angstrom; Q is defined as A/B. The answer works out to 1.16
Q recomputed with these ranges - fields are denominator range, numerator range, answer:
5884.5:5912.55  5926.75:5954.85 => 1.16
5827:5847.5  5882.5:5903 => 0.80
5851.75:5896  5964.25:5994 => 1.06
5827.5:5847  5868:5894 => 0.92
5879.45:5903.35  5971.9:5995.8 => 1.21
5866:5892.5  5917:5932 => 1.07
